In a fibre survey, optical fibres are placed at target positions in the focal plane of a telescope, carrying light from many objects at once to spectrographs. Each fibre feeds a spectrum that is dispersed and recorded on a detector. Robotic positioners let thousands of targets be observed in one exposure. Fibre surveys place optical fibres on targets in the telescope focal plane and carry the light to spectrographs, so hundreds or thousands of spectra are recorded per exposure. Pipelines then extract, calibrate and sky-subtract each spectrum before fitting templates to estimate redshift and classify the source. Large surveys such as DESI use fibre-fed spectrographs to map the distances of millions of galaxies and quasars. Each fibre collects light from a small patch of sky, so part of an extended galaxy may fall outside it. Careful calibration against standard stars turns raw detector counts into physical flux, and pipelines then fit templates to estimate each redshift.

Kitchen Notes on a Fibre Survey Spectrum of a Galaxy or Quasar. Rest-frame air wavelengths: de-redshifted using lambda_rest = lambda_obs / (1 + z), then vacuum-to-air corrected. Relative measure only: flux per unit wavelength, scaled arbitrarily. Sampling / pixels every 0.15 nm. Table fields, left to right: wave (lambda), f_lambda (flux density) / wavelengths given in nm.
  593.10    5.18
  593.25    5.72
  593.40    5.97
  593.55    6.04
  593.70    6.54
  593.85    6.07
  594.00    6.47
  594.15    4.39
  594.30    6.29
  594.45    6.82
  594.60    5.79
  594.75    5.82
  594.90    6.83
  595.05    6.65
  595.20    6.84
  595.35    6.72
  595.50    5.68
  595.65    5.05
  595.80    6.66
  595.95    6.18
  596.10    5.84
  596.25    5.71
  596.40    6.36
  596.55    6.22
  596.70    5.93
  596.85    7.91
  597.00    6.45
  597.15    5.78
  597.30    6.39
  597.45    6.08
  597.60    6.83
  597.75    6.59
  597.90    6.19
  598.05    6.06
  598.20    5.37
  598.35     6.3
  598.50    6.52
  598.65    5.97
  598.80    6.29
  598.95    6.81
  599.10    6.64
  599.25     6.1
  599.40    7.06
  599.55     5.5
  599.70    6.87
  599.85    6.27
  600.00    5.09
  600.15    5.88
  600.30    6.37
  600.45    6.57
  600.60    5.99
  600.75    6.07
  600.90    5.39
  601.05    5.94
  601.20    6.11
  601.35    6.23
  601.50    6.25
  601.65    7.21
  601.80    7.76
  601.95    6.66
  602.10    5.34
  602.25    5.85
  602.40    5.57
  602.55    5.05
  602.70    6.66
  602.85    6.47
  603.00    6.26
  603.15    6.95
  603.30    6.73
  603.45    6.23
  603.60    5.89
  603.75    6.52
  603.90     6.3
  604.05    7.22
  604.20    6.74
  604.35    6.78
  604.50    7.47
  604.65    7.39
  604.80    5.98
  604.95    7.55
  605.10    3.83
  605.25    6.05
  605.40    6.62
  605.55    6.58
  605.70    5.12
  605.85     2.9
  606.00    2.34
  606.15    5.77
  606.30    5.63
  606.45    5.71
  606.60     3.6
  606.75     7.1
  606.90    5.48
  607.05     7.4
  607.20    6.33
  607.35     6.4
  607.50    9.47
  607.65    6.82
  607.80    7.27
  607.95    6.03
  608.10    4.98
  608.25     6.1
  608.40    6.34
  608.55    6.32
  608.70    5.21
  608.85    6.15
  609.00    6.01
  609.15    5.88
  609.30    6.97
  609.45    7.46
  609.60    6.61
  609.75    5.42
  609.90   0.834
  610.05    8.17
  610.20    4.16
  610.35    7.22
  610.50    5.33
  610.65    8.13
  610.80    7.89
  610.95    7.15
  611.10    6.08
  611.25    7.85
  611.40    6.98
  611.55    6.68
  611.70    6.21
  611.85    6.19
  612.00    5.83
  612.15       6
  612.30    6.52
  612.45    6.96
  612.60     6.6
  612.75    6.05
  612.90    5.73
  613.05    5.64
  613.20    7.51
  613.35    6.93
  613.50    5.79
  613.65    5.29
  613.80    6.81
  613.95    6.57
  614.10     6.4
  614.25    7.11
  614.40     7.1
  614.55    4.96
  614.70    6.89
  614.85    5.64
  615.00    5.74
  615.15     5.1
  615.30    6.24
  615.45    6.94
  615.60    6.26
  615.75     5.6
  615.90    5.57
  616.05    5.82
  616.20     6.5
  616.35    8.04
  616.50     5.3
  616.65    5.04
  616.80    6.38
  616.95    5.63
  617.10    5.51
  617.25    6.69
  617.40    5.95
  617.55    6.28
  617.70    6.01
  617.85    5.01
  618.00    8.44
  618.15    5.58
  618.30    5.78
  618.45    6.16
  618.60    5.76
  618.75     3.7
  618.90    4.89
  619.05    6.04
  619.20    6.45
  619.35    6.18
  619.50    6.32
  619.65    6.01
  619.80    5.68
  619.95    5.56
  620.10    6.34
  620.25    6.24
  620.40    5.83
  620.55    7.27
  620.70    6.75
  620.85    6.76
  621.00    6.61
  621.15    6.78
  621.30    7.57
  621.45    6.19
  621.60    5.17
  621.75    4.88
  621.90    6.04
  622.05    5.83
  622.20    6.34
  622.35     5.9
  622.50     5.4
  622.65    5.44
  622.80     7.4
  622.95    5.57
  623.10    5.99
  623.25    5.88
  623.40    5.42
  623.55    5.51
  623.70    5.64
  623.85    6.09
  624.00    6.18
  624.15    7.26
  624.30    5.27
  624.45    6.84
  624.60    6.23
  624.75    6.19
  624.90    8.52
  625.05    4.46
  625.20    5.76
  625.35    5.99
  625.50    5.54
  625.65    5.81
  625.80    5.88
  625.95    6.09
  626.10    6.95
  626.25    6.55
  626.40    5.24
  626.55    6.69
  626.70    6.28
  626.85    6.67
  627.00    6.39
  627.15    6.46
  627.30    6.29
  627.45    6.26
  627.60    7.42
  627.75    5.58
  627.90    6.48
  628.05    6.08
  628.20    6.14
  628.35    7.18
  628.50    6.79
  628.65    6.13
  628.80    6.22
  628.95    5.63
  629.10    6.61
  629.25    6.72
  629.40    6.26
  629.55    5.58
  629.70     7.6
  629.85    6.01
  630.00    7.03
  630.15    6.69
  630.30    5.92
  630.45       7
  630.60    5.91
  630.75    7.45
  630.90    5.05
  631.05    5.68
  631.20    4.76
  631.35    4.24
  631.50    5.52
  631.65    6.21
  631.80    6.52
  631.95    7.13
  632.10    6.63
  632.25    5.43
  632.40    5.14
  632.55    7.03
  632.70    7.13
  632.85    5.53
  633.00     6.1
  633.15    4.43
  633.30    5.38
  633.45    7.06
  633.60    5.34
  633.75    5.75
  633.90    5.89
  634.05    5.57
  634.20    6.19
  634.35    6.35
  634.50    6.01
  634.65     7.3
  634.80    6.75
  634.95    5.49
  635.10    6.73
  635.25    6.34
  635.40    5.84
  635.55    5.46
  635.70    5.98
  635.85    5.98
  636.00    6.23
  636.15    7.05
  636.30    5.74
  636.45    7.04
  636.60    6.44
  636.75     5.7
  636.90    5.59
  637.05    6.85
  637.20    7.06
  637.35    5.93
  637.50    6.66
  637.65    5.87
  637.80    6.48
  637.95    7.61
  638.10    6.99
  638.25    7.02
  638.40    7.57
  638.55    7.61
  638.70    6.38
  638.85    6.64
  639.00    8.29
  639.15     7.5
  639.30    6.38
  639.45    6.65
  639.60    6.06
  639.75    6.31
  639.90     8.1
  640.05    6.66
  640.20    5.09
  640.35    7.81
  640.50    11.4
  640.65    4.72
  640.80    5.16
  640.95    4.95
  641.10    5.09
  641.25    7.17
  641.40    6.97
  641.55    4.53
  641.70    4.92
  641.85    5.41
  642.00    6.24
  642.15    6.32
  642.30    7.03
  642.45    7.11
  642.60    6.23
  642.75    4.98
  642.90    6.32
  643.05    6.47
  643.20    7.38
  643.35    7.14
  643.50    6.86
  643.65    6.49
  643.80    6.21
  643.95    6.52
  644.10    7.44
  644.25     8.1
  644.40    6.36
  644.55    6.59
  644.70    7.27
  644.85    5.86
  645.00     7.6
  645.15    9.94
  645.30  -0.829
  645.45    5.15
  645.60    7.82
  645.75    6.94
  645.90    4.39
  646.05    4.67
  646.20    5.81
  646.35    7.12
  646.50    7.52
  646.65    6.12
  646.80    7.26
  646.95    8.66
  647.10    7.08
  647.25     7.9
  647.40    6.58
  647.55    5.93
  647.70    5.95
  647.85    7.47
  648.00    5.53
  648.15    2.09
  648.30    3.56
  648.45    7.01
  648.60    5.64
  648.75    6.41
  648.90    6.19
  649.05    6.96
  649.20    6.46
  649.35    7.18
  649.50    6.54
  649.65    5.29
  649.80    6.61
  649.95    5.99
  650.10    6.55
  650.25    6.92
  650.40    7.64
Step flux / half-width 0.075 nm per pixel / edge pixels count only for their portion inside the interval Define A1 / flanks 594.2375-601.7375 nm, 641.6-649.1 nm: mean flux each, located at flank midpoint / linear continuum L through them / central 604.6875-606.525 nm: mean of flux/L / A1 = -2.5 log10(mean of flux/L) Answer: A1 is 0.164 mag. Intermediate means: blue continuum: 6.25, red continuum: 6.31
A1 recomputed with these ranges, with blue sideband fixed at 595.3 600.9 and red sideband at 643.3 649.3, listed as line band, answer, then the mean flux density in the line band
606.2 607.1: 0.08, 5.77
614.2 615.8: 0.02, 6.14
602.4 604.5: -0.04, 6.45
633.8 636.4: 0.02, 6.17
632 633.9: 0.07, 5.93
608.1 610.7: 0.05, 5.97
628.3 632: 0.01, 6.22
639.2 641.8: 0.00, 6.35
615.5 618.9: 0.06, 5.94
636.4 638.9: -0.06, 6.67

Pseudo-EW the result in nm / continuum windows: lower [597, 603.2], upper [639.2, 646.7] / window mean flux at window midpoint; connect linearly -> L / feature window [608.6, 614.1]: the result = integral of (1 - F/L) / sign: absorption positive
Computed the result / -0.03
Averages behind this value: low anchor 6.23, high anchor 6.38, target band 6.3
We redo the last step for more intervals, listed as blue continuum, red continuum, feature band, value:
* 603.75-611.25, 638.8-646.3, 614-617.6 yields 0.06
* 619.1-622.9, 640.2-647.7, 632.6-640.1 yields -0.07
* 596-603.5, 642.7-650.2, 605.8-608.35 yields 0.16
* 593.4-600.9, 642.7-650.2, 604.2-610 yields 0.25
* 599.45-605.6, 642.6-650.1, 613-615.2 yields 0.02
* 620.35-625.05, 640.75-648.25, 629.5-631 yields -0.05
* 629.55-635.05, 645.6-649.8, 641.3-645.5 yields -0.07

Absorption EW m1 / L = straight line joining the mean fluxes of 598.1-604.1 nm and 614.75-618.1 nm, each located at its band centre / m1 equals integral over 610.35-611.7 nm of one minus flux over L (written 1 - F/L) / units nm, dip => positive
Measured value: -0.184 nm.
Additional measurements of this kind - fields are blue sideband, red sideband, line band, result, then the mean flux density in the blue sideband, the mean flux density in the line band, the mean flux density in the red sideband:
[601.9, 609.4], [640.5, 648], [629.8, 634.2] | 0.221 nm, 6.12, 5.99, 6.39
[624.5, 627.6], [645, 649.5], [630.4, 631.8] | 0.102 nm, 6.25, 5.78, 6.19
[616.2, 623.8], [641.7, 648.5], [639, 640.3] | -0.094 nm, 6.03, 6.71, 6.33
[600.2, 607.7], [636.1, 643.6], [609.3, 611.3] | -0.032 nm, 6.17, 6.34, 6.55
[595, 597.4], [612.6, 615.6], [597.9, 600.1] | 0.022 nm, 6.27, 6.2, 6.24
